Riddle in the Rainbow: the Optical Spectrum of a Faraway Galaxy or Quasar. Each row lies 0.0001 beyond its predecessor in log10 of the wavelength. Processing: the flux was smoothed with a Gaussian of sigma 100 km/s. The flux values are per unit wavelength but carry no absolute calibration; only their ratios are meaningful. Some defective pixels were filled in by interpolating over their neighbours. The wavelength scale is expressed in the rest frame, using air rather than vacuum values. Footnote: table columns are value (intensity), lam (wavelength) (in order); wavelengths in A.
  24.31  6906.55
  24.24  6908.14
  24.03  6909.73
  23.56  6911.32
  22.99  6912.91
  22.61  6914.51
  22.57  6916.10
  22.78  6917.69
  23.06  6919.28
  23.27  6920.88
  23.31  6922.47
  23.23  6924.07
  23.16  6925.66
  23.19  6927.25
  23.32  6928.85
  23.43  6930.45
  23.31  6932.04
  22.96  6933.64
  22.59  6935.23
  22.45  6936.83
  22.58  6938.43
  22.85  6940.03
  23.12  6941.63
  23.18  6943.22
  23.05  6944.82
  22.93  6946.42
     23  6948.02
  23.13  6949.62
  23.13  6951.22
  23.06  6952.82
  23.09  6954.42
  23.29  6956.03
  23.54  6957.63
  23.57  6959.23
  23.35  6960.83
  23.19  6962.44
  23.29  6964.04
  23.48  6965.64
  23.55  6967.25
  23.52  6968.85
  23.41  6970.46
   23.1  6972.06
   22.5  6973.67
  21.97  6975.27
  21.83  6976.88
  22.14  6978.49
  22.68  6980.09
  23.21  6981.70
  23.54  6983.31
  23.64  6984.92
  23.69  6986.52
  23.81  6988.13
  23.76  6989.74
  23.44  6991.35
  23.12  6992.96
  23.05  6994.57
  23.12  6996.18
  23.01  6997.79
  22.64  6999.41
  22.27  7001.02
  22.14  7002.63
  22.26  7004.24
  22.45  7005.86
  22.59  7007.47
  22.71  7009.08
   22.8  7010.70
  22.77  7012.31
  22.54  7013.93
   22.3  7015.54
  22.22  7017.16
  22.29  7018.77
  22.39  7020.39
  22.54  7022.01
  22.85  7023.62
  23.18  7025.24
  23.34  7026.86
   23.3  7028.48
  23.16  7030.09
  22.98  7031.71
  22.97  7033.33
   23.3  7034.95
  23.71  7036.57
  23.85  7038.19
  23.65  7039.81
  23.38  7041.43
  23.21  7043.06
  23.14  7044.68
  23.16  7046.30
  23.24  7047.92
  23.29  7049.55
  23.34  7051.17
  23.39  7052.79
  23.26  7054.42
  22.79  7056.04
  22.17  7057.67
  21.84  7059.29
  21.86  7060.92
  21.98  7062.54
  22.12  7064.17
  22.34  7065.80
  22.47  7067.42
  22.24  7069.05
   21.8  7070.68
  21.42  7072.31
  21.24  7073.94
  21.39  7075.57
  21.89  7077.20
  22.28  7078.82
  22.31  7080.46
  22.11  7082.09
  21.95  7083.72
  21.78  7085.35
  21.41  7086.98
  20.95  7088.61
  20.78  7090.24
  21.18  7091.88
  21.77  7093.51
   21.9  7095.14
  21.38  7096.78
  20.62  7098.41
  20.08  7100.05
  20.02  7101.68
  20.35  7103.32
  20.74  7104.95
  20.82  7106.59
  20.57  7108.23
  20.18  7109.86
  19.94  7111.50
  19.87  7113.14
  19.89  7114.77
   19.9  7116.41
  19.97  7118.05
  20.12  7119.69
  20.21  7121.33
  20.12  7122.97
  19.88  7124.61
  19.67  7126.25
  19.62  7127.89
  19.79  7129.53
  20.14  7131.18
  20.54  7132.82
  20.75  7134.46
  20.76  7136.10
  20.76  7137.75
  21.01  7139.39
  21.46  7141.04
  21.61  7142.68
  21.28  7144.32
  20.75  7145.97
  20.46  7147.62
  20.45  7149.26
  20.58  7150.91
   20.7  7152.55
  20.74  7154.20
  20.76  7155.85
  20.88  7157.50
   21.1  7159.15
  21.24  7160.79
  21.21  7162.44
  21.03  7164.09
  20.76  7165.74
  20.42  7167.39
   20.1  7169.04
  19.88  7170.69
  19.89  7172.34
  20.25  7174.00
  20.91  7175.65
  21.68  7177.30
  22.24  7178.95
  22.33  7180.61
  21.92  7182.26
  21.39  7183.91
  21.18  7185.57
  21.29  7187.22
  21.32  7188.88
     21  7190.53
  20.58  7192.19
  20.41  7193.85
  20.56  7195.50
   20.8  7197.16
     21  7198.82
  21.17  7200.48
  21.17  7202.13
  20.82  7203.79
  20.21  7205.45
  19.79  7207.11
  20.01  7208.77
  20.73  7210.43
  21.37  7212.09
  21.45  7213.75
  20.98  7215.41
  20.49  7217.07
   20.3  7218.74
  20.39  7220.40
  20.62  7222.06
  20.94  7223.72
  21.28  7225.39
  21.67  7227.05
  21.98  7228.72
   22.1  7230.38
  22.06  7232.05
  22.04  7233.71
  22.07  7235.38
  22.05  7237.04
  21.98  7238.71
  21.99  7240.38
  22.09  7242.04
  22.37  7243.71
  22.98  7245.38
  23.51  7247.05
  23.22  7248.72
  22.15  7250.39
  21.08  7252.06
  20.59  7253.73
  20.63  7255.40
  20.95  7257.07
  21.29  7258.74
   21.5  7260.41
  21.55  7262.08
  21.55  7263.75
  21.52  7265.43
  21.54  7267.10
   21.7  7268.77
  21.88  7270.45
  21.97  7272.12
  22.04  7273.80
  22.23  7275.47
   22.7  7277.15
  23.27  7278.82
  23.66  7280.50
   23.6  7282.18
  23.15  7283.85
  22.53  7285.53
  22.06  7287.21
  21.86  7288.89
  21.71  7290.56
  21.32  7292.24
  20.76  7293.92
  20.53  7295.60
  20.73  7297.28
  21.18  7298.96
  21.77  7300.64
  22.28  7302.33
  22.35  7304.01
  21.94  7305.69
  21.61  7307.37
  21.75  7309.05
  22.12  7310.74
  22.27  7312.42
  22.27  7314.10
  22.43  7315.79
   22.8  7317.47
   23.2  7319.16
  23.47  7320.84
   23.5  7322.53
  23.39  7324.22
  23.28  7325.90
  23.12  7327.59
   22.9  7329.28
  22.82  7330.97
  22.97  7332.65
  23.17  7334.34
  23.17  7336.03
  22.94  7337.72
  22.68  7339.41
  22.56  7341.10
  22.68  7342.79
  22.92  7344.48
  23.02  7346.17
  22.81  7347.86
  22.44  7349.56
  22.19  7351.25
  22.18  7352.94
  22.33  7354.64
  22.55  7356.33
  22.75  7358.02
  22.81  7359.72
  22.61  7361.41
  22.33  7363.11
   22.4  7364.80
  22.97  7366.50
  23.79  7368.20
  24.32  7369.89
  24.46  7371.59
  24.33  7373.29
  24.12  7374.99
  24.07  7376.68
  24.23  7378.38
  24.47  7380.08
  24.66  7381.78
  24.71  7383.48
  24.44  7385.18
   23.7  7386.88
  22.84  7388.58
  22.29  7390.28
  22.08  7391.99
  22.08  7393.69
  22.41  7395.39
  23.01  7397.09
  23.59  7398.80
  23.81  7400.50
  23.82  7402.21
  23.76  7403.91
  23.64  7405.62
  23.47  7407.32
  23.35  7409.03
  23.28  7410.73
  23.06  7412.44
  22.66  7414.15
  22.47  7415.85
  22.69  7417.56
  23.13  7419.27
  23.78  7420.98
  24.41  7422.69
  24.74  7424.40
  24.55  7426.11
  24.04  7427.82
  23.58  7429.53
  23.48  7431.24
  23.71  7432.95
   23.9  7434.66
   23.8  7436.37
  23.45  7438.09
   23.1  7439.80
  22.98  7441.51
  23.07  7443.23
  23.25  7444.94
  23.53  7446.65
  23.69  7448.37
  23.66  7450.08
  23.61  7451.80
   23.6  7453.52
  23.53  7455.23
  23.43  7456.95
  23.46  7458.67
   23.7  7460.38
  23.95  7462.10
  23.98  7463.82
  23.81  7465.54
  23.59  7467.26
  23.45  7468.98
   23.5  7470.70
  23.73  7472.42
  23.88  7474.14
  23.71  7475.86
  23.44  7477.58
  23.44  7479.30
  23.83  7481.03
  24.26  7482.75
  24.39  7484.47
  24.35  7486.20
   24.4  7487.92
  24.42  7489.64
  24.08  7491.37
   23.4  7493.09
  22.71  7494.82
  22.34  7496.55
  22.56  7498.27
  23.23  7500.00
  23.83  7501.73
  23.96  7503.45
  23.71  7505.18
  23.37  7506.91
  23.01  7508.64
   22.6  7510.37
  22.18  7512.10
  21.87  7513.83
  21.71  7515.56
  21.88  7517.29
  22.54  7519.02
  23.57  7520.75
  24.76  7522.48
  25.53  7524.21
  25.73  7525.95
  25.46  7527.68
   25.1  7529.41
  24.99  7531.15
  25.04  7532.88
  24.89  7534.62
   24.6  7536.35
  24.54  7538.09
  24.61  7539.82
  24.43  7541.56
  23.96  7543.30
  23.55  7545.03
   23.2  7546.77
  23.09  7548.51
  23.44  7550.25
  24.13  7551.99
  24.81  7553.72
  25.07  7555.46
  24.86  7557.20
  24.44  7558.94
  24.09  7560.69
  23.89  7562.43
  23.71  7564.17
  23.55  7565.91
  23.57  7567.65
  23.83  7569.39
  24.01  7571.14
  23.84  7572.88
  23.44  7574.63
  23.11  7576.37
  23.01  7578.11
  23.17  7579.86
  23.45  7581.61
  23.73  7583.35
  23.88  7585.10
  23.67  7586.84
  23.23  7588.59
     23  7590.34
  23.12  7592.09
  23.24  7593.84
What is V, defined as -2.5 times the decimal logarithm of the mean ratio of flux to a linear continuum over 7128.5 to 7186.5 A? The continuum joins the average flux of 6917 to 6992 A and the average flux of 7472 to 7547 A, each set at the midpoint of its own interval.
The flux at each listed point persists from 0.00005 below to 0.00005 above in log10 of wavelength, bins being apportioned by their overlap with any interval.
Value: 0.12 mag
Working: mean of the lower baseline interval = 23.1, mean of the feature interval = 20.9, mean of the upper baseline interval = 23.8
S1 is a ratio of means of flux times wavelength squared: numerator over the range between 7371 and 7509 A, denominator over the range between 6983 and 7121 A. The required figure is 1.18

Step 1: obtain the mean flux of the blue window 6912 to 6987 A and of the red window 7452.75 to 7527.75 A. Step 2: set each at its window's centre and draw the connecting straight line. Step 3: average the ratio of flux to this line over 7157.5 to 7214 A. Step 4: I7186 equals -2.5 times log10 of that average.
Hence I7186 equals 0.12 mag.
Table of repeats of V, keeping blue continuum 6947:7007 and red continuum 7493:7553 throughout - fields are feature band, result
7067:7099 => 0.075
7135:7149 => 0.111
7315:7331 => 0.017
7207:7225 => 0.131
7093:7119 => 0.135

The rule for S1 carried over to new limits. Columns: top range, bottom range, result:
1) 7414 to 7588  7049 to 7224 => 1.25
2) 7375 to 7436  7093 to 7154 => 1.24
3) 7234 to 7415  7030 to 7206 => 1.12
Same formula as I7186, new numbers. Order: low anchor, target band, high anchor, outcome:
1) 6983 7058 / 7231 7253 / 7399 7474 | 0.05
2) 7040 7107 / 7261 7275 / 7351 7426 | 0.05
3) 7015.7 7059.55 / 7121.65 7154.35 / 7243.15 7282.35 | 0.10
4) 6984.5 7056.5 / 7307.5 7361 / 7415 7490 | 0.04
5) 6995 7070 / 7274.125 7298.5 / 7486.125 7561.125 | 0.06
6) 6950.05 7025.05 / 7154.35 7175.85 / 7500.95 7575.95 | 0.13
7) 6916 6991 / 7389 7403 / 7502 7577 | 0.04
